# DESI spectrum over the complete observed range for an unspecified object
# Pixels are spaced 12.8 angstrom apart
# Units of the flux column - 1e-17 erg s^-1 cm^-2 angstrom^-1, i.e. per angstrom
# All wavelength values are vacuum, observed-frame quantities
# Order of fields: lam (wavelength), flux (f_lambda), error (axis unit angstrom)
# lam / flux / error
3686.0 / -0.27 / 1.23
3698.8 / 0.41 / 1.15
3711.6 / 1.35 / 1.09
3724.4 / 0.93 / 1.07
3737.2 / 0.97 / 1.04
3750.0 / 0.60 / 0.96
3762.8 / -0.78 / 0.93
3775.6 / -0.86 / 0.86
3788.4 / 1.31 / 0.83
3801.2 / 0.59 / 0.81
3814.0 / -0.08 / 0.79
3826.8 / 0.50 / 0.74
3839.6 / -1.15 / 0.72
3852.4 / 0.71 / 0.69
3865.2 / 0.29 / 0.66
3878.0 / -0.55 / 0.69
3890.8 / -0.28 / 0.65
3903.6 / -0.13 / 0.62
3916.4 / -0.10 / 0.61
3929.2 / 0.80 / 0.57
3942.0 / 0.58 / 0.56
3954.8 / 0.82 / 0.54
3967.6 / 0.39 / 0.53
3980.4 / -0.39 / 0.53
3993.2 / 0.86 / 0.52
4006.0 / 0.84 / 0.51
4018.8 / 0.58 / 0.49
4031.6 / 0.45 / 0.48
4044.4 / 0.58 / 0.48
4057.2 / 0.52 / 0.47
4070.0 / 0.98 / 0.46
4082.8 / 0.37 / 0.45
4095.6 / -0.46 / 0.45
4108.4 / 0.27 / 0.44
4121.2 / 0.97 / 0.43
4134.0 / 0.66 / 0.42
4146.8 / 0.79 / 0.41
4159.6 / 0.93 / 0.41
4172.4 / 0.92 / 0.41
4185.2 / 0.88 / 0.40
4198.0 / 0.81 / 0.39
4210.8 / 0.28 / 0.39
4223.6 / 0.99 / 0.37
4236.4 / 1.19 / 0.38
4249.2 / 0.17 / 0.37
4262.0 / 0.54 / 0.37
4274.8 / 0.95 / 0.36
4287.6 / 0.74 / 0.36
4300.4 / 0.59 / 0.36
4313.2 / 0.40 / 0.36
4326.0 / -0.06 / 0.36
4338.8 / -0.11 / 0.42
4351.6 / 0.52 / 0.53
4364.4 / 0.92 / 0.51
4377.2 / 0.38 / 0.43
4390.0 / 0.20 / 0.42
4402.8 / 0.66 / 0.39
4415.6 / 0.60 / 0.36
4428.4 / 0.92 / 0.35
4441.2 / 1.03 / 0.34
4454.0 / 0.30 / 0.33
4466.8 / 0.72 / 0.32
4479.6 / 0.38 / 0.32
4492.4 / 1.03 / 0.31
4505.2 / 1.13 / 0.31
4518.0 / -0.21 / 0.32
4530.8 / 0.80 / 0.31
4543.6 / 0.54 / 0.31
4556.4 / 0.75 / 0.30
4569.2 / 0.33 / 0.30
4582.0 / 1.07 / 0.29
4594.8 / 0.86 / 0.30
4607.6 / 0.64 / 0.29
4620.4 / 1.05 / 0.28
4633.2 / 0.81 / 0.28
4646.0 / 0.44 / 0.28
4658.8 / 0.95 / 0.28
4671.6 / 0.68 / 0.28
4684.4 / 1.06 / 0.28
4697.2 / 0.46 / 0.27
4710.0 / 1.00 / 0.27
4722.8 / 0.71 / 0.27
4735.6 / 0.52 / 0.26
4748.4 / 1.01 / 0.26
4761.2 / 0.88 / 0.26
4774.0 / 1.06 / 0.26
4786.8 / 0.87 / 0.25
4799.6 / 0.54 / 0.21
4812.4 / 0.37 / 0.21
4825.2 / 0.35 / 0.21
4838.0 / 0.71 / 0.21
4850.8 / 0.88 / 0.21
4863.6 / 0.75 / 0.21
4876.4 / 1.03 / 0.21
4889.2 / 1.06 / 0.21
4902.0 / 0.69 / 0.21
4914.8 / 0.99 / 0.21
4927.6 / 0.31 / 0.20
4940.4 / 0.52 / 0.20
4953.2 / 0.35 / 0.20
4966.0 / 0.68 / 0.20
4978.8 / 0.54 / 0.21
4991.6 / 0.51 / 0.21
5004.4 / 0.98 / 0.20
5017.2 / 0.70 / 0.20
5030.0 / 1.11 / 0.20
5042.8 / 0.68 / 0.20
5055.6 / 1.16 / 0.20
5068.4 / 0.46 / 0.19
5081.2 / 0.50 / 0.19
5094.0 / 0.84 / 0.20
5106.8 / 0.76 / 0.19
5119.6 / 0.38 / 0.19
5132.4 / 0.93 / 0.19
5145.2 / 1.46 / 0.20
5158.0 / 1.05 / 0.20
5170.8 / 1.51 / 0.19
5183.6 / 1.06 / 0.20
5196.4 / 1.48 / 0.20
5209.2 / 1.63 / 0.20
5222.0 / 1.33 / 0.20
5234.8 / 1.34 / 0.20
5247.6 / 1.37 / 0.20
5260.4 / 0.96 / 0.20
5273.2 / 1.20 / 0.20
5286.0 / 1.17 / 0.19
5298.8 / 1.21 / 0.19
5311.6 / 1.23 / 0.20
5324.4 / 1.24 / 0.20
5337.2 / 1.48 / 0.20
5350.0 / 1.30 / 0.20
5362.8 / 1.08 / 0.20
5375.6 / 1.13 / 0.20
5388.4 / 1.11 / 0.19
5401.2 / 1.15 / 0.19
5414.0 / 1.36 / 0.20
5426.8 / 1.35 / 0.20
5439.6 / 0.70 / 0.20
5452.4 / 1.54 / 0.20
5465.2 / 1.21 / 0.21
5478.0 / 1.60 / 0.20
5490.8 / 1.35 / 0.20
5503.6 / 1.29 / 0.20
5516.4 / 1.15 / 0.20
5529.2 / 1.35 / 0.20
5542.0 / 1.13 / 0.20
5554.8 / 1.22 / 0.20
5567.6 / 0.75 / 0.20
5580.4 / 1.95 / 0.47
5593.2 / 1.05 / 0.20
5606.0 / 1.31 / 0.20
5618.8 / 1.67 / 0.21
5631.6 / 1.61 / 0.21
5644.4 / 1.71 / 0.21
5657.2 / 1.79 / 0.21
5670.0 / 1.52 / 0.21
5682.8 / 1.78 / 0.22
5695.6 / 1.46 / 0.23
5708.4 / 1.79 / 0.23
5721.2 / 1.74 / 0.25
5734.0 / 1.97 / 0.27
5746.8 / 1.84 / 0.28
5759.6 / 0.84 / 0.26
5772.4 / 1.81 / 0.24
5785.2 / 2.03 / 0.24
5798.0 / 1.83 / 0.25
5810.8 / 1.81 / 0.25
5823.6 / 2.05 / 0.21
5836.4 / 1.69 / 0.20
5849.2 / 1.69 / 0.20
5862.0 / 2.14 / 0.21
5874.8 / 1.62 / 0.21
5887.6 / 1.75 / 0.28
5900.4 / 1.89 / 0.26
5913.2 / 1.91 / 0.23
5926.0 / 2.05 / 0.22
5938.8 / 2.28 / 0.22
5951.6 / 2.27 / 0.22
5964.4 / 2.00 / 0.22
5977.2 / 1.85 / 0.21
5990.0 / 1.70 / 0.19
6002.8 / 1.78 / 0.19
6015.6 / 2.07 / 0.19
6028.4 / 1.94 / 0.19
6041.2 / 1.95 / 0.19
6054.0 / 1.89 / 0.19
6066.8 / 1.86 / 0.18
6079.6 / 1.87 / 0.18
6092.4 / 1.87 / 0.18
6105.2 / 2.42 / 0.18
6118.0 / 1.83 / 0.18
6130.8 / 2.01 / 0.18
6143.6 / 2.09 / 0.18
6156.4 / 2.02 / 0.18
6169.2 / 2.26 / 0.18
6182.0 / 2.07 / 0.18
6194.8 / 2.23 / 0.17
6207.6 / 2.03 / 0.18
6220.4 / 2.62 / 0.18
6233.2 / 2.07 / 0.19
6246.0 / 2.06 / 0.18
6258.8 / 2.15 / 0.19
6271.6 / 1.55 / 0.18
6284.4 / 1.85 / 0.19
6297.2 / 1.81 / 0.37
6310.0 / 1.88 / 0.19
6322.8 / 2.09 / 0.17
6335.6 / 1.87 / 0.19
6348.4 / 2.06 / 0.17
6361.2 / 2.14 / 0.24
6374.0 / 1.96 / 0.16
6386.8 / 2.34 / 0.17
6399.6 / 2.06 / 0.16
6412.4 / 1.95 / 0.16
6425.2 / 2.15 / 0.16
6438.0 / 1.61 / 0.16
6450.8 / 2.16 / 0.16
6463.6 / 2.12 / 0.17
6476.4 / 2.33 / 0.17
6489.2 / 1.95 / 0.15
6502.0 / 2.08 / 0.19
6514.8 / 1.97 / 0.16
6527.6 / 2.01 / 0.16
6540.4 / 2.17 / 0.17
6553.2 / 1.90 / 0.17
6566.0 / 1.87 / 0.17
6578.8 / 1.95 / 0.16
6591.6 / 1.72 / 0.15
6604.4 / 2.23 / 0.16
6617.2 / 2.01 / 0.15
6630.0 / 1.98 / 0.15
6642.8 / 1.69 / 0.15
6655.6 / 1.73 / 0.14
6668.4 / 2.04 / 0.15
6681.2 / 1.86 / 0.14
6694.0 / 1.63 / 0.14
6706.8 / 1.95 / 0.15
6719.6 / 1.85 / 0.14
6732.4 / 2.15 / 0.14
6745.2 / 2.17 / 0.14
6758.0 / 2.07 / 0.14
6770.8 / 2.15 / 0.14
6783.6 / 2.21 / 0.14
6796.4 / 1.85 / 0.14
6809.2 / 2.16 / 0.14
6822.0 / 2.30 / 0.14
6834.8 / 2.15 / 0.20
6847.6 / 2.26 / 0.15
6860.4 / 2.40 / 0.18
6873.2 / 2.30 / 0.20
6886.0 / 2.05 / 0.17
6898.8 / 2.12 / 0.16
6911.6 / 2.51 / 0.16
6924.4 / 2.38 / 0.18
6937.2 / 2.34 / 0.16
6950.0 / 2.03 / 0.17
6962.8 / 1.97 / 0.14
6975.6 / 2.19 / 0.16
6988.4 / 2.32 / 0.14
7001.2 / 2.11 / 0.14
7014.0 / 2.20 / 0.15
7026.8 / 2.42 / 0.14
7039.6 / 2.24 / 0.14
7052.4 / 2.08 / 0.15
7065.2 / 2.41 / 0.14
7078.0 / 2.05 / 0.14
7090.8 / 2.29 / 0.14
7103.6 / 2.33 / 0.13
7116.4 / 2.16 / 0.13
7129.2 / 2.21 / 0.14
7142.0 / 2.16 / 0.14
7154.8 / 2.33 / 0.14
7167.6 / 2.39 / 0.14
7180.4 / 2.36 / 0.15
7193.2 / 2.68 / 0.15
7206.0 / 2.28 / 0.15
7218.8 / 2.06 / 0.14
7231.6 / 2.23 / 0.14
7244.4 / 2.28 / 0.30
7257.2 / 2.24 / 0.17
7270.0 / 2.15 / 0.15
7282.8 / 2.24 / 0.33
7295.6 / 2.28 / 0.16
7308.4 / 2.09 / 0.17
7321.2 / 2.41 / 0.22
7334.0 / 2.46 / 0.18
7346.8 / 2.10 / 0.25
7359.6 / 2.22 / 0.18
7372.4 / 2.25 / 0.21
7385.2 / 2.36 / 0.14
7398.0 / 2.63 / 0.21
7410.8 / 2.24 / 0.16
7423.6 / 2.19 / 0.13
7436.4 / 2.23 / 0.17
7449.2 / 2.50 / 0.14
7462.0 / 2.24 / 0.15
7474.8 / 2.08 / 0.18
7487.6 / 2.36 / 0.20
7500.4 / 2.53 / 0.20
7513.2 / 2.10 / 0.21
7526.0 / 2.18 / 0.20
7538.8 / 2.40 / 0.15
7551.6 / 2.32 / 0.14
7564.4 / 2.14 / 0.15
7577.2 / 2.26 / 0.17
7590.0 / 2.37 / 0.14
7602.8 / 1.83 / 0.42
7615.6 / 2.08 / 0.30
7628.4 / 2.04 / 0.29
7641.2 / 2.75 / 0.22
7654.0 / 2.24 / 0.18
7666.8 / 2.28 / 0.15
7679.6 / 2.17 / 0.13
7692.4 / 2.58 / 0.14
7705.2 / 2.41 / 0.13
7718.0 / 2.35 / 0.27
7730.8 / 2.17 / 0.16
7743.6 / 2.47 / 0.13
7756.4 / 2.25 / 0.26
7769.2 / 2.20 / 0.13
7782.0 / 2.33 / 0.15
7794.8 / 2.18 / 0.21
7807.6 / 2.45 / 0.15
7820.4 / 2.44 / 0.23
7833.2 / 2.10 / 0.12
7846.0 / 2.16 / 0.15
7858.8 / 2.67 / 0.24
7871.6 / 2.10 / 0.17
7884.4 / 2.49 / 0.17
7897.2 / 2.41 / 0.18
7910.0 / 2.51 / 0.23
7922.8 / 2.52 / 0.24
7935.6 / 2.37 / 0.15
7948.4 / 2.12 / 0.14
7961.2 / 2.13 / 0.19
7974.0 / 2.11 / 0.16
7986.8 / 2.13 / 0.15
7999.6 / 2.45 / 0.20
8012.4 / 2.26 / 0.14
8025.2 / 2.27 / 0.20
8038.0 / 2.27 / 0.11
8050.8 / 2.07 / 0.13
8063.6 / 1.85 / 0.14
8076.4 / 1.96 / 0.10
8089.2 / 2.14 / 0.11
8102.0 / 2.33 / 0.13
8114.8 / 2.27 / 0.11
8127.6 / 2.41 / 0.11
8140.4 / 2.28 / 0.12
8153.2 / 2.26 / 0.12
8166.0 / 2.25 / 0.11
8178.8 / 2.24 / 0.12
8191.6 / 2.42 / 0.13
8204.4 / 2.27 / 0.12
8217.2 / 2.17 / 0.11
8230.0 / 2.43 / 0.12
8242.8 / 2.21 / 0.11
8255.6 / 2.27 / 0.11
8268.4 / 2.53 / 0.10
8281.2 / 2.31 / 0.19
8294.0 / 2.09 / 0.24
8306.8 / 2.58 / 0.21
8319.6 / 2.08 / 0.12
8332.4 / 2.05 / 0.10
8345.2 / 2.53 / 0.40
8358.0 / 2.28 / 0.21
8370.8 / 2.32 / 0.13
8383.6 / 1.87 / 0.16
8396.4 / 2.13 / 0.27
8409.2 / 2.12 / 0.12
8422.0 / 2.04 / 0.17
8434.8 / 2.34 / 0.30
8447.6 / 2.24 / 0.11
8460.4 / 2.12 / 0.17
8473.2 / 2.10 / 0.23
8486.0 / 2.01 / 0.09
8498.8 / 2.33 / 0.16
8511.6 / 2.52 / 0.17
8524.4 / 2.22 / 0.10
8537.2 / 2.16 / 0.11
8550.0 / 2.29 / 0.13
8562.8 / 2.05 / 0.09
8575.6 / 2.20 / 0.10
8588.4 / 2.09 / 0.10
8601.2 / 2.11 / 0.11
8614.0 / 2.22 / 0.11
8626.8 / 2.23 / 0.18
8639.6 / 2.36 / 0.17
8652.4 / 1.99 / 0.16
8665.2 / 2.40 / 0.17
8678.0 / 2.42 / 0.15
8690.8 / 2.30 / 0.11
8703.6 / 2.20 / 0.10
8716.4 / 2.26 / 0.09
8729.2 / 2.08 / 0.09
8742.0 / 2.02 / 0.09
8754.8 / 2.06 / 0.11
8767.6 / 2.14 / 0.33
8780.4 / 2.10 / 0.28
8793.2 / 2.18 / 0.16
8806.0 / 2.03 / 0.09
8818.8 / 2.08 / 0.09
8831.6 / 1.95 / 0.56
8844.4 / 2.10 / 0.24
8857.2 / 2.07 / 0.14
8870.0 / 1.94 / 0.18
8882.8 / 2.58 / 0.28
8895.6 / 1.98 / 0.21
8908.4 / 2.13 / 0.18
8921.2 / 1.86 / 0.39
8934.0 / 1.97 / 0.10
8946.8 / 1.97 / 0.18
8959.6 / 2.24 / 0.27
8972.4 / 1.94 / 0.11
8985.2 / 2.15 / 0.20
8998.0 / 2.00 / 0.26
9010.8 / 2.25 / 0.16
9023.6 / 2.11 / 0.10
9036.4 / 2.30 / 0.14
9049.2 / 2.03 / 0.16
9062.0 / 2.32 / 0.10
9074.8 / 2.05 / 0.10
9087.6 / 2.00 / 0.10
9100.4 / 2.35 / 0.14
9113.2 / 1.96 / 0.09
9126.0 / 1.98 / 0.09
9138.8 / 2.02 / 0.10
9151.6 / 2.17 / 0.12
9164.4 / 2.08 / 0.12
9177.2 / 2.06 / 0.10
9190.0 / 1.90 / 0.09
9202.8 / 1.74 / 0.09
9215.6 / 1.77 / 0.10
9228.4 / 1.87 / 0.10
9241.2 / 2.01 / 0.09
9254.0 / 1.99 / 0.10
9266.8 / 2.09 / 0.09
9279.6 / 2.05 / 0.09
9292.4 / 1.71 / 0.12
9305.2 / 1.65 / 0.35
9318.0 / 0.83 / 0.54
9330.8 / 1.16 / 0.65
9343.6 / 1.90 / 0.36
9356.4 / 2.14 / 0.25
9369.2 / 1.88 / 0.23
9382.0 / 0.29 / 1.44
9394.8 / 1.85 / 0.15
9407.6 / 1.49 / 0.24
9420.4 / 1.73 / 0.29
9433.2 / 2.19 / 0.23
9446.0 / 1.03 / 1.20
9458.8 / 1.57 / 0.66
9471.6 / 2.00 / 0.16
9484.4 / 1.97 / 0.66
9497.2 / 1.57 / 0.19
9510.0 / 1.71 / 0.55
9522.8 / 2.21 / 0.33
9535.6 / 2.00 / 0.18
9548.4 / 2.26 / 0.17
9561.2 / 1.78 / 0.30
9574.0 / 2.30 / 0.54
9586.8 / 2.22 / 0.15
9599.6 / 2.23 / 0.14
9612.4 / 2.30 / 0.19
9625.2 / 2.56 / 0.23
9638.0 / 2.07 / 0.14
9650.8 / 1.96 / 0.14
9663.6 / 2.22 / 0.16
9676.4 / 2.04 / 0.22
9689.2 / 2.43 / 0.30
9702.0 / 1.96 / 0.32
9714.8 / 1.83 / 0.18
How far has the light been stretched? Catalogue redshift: 0.291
